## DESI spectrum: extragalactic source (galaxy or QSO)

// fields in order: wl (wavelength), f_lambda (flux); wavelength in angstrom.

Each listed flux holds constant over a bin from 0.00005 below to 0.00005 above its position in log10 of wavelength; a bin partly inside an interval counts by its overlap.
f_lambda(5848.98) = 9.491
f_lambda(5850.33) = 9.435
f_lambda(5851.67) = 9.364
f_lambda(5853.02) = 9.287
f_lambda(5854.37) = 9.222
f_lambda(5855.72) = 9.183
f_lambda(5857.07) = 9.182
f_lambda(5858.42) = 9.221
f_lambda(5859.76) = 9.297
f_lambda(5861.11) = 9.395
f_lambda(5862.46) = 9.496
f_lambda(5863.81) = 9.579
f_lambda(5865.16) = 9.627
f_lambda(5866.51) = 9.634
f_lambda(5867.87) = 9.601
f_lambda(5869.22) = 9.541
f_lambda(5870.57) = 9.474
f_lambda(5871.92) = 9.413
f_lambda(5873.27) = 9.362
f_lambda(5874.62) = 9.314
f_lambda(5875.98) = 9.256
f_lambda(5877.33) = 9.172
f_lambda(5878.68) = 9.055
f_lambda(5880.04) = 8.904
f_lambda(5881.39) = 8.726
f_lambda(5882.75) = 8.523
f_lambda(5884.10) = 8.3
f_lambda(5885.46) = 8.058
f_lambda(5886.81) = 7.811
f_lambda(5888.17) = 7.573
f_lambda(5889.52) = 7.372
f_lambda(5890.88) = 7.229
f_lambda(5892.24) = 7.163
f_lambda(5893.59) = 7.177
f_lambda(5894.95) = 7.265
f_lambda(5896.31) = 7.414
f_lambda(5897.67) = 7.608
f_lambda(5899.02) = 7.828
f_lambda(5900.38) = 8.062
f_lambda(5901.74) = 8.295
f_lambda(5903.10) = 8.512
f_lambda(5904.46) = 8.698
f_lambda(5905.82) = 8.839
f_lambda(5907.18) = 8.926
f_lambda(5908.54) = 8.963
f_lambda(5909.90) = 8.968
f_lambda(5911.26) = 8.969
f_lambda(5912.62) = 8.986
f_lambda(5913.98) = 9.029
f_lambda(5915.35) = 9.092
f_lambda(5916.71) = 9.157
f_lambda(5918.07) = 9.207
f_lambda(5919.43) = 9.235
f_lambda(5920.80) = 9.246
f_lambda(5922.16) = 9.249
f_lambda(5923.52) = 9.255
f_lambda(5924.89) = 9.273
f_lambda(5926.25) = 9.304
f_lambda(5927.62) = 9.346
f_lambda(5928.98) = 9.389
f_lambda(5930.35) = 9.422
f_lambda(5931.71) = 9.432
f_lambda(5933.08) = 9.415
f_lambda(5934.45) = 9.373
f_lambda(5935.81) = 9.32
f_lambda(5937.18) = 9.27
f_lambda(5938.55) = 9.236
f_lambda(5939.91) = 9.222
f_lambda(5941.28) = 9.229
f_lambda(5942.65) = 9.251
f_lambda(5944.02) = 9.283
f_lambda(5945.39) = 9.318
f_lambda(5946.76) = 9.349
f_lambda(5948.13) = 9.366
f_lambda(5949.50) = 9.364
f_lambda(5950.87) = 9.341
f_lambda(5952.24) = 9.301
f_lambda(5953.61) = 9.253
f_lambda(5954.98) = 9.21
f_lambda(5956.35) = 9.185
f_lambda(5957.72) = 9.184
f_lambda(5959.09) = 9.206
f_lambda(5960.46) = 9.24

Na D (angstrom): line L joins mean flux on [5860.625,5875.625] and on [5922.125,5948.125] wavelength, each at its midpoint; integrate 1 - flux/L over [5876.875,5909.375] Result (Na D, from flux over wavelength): 4.4 angstrom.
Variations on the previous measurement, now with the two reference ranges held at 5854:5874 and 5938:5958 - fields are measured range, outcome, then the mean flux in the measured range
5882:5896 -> 2.6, 7.64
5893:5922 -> 2.4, 8.56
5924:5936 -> -0.1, 9.36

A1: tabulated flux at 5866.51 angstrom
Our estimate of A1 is 9.634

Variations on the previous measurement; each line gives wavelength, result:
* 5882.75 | 8.523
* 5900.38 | 8.062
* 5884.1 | 8.3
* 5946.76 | 9.349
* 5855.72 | 9.183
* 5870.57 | 9.474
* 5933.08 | 9.415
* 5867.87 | 9.601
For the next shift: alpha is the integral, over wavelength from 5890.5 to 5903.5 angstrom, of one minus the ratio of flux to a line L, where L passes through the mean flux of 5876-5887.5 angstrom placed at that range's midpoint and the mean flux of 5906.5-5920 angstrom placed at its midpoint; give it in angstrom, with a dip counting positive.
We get 1.74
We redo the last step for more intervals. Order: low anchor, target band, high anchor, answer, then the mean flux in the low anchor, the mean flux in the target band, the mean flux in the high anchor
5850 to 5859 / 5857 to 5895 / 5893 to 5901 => -1.6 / 9.26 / 8.77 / 7.56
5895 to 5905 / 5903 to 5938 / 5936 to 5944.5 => -2.1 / 8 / 9.16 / 9.25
